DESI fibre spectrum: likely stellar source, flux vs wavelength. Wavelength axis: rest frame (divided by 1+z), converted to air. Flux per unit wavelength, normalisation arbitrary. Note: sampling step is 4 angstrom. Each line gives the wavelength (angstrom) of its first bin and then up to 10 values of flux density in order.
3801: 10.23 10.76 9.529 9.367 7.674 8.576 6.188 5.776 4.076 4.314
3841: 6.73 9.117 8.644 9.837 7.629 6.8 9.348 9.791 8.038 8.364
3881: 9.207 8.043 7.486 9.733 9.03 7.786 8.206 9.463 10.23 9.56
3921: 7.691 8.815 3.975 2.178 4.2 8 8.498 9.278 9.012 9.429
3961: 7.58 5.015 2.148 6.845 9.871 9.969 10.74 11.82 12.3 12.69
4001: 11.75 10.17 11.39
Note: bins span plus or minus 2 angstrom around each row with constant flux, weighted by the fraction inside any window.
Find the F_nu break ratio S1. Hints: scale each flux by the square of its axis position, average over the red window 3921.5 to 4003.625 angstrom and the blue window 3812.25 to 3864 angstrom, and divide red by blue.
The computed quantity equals 1.2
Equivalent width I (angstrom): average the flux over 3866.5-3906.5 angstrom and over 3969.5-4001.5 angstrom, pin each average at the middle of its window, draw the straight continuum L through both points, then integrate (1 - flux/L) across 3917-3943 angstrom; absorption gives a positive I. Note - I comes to 9.0 angstrom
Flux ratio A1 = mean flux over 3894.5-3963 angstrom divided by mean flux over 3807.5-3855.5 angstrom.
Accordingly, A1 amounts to 1.05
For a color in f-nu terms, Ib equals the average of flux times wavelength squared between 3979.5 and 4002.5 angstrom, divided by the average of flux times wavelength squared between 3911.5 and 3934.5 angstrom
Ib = 1.69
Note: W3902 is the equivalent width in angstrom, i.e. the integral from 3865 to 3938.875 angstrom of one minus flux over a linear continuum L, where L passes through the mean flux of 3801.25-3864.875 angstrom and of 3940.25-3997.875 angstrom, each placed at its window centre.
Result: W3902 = 3.2 angstrom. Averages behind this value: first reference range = 7.79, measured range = 7.92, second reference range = 8.82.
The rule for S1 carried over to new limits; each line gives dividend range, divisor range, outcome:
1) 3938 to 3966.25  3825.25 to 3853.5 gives 1.27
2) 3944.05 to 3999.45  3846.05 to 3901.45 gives 1.10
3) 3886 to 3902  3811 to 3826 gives 1.10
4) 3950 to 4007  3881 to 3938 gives 1.24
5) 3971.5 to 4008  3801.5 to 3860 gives 1.50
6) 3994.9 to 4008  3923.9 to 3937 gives 2.60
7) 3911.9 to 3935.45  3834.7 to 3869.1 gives 0.91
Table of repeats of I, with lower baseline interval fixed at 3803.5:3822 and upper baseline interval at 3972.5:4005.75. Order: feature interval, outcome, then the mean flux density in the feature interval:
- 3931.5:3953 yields 7.57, 6.77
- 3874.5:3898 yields 3.02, 8.61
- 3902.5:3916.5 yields 1.16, 9.27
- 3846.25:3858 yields 0.90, 8.82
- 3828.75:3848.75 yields 6.75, 6.25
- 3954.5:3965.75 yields 3.10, 7.67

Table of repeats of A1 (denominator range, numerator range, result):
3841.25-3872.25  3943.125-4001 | 1.05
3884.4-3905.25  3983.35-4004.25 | 1.40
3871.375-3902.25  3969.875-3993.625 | 1.15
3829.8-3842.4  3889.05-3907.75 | 1.71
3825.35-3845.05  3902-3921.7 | 1.59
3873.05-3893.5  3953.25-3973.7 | 0.76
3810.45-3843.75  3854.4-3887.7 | 1.26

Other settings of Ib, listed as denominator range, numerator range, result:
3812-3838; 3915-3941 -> 1.00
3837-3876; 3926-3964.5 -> 0.88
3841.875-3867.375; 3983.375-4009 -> 1.46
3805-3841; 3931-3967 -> 1.05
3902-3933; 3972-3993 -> 1.35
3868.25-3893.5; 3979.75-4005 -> 1.42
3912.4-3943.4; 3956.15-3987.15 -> 1.17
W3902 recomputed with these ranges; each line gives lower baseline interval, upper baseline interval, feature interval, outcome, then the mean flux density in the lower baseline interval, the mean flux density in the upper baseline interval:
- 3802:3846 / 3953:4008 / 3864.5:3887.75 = -1.83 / 7.49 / 9.29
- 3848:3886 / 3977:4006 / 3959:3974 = 7.59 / 8.58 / 11.3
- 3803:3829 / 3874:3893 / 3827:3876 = 5.28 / 8.46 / 8.42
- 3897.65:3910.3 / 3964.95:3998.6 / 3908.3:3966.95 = 8.75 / 8.49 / 9.23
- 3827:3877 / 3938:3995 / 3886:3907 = -1.33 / 7.54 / 8.53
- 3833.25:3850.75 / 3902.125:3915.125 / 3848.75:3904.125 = -3.53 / 6.87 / 9.2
